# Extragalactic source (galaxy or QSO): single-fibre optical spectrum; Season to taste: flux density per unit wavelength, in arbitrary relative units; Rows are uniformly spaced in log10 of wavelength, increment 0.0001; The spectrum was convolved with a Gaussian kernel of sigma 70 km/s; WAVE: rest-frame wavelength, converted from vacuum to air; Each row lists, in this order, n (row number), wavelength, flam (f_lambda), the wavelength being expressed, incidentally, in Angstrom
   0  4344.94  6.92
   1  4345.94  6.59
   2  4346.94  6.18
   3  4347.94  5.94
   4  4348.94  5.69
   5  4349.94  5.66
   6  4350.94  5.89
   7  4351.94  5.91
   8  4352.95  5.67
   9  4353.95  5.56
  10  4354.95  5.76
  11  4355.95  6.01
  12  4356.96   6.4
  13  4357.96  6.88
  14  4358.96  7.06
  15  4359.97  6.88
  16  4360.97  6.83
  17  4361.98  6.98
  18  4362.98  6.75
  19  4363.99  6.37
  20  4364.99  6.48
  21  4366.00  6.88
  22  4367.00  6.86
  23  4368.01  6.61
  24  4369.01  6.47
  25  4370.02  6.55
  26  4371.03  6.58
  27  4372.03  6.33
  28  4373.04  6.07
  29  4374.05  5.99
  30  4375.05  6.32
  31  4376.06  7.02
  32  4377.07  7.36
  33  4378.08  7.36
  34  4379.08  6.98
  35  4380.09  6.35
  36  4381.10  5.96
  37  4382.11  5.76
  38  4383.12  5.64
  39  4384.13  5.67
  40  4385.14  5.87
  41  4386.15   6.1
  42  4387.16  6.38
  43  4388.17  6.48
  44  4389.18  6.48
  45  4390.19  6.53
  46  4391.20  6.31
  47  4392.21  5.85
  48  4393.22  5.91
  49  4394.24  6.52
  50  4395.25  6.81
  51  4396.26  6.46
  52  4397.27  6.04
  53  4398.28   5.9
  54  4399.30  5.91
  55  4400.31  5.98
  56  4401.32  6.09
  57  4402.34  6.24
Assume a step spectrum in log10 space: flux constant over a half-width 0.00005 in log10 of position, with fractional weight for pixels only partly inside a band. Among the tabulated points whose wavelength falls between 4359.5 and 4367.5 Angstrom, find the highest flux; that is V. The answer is 6.98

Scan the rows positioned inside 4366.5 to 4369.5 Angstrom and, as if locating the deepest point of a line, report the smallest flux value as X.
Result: 6.47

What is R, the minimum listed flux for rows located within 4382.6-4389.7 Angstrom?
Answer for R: 5.64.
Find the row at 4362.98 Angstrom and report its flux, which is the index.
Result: 6.75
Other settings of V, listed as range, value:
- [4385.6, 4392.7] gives 6.53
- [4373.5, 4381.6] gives 7.36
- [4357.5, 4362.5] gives 7.06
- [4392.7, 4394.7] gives 6.52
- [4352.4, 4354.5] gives 5.67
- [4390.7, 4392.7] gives 6.31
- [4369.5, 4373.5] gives 6.58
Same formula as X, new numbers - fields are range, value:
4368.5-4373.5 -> 6.07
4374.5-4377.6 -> 6.32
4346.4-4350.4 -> 5.66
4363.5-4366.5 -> 6.37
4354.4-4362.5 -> 5.76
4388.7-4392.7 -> 5.85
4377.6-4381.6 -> 5.96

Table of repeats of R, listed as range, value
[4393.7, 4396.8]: 6.46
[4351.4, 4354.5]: 5.56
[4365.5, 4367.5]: 6.86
